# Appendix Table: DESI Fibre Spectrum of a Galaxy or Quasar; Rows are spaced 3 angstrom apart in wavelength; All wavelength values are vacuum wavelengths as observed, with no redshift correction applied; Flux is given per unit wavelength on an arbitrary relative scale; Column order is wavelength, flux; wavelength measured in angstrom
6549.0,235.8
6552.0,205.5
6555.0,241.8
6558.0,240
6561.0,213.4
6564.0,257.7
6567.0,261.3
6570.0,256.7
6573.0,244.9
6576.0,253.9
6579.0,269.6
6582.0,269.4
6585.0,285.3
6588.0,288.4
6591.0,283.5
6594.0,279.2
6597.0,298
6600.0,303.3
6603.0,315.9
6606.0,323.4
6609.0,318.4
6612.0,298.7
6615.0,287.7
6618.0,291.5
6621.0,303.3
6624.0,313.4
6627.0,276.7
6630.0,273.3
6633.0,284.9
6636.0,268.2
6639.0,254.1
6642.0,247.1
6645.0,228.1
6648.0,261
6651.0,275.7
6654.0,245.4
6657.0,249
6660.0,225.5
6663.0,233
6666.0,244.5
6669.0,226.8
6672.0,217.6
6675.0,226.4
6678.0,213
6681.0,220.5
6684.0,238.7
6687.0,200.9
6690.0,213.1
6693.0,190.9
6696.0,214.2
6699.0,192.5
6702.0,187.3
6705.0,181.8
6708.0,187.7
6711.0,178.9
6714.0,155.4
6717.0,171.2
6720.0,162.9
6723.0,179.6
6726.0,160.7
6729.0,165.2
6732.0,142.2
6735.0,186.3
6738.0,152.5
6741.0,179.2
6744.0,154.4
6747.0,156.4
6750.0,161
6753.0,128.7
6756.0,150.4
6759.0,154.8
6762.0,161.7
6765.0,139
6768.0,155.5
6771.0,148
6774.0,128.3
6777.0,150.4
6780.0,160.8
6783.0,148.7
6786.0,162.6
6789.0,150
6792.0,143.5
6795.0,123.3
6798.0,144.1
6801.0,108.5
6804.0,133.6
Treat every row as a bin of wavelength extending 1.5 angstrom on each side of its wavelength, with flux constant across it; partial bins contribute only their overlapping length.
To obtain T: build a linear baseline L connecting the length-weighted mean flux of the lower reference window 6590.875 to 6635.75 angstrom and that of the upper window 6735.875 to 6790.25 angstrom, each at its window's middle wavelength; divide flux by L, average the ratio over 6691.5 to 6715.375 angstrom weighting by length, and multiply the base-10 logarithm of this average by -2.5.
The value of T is 0.13 mag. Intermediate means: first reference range 296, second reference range 153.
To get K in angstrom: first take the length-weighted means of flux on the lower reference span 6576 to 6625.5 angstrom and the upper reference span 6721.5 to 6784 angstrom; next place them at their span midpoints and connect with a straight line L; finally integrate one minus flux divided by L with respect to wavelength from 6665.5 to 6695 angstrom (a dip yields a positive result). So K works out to 0.5 angstrom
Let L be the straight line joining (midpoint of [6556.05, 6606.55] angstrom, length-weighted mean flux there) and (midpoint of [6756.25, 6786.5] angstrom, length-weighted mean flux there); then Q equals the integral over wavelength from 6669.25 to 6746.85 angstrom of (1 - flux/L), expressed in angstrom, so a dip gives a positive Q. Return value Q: 1.9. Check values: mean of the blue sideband 272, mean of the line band 187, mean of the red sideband 151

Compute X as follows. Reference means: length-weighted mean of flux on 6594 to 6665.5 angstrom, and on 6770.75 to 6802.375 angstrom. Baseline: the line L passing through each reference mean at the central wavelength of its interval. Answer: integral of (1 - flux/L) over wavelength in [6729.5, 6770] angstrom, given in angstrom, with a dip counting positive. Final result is 4.21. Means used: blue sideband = 277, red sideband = 142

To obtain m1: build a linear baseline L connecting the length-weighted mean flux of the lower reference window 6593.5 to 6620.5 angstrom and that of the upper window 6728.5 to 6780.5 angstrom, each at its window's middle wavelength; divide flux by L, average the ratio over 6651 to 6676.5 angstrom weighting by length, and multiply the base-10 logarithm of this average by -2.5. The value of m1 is 0.04 mag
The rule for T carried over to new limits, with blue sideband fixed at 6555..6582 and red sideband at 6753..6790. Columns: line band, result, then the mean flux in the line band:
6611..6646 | -0.248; 278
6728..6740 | 0.042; 162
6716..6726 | 0.033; 170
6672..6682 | -0.119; 220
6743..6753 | 0.058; 153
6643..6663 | -0.181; 246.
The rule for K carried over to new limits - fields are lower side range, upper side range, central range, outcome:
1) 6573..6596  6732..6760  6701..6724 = 0.81 angstrom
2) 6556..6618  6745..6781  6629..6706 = -4.16 angstrom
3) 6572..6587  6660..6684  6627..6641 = -1.56 angstrom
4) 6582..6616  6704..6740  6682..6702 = -0.70 angstrom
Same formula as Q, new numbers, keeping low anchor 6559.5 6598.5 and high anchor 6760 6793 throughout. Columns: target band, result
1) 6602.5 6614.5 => -3.0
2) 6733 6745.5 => 0.4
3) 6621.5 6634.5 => -2.8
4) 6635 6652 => -2.0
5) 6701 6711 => 0.4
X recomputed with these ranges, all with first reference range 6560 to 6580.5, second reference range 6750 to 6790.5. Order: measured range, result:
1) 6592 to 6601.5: -2.2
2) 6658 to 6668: -1.5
